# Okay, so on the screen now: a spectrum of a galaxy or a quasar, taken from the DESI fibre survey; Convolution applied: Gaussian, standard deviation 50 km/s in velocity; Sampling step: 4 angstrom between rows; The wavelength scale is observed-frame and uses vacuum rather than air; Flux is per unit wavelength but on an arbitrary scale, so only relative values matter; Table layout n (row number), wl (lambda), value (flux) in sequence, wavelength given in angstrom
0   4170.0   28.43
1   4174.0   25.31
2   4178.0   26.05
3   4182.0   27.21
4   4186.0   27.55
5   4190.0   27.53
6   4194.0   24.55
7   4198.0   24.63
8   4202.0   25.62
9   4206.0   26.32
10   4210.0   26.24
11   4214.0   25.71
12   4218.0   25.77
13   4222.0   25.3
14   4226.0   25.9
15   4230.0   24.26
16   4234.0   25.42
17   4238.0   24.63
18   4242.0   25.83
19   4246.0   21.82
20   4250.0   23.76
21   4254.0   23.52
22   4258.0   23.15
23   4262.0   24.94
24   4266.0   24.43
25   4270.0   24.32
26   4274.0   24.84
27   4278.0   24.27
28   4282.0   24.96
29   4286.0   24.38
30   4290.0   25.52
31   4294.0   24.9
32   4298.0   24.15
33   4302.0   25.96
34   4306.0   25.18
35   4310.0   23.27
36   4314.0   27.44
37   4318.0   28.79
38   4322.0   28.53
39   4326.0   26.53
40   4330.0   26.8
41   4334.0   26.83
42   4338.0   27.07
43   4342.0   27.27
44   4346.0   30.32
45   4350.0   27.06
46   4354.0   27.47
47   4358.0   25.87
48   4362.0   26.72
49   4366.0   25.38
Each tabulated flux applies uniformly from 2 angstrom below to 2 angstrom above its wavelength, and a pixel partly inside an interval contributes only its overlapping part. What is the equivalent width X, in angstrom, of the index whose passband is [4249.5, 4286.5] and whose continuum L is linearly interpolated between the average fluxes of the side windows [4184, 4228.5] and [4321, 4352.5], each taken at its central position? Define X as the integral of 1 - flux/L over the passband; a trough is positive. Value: 3.3 angstrom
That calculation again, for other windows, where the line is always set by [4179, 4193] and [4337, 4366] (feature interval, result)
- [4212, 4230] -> 1.09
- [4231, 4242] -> 0.84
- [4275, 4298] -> 2.08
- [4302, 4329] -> 0.65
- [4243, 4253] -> 1.48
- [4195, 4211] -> 0.91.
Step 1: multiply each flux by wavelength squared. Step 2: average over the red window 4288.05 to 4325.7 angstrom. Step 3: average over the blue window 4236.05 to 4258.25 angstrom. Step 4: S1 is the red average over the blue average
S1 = 1.1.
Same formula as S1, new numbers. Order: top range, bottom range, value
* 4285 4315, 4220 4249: 1.05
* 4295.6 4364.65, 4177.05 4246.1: 1.10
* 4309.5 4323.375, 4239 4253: 1.19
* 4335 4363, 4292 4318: 1.10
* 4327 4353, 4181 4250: 1.15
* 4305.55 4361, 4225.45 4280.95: 1.16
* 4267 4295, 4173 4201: 0.99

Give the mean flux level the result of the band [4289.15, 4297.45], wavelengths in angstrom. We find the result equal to 25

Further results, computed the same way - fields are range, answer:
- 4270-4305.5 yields 24.9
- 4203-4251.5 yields 25.1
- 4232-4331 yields 25.1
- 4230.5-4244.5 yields 25.1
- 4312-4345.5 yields 27.5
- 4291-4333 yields 26.2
